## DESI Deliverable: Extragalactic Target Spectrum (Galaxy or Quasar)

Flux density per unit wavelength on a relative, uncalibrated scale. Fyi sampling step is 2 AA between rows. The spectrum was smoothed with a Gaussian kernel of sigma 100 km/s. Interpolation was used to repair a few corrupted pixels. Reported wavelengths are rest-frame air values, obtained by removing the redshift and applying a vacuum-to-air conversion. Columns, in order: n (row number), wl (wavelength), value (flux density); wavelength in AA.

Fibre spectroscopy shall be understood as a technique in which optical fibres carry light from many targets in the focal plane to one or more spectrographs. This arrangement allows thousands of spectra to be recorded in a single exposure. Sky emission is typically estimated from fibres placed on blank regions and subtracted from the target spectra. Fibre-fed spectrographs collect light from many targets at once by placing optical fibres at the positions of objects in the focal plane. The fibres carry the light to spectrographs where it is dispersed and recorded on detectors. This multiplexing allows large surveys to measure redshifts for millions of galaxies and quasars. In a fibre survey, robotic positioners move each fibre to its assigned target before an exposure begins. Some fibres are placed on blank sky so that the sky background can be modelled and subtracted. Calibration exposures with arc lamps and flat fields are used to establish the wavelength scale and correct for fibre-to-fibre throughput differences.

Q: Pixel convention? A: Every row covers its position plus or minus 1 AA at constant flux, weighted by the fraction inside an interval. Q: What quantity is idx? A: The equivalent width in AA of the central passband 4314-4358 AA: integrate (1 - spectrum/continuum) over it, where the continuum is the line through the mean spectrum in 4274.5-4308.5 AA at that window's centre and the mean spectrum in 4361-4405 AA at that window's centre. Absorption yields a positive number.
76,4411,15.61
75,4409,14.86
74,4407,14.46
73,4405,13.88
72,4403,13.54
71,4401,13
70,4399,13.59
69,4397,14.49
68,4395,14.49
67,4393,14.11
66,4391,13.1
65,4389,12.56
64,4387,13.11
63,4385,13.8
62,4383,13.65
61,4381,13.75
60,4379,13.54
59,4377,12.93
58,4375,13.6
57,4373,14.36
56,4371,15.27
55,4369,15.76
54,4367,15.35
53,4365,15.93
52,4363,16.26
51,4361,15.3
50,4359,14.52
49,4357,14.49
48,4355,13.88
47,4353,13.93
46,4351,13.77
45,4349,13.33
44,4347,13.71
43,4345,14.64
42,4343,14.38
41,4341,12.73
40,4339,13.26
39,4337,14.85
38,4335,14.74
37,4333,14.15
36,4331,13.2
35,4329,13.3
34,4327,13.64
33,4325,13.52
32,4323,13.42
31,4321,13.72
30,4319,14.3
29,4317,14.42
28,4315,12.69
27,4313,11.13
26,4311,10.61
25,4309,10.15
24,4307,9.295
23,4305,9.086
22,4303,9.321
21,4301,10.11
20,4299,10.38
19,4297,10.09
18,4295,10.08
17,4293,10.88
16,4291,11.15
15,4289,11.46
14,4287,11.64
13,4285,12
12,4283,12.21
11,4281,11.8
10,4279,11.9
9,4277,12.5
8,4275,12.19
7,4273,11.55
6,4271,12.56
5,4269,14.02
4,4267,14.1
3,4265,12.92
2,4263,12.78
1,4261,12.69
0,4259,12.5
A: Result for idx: -4.8 AA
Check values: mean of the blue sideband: 10.9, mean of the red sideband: 14.1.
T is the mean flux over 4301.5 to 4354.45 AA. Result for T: 12.9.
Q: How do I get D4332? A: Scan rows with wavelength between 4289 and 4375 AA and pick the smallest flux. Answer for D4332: 9.086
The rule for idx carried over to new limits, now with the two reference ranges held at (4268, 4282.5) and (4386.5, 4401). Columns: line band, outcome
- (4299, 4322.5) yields 2.56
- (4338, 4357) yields -0.95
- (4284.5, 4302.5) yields 2.52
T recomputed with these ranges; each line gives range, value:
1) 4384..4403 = 13.6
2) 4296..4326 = 11.5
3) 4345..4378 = 14.5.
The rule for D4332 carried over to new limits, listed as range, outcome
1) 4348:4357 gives 13.33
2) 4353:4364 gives 13.88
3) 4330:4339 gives 13.2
